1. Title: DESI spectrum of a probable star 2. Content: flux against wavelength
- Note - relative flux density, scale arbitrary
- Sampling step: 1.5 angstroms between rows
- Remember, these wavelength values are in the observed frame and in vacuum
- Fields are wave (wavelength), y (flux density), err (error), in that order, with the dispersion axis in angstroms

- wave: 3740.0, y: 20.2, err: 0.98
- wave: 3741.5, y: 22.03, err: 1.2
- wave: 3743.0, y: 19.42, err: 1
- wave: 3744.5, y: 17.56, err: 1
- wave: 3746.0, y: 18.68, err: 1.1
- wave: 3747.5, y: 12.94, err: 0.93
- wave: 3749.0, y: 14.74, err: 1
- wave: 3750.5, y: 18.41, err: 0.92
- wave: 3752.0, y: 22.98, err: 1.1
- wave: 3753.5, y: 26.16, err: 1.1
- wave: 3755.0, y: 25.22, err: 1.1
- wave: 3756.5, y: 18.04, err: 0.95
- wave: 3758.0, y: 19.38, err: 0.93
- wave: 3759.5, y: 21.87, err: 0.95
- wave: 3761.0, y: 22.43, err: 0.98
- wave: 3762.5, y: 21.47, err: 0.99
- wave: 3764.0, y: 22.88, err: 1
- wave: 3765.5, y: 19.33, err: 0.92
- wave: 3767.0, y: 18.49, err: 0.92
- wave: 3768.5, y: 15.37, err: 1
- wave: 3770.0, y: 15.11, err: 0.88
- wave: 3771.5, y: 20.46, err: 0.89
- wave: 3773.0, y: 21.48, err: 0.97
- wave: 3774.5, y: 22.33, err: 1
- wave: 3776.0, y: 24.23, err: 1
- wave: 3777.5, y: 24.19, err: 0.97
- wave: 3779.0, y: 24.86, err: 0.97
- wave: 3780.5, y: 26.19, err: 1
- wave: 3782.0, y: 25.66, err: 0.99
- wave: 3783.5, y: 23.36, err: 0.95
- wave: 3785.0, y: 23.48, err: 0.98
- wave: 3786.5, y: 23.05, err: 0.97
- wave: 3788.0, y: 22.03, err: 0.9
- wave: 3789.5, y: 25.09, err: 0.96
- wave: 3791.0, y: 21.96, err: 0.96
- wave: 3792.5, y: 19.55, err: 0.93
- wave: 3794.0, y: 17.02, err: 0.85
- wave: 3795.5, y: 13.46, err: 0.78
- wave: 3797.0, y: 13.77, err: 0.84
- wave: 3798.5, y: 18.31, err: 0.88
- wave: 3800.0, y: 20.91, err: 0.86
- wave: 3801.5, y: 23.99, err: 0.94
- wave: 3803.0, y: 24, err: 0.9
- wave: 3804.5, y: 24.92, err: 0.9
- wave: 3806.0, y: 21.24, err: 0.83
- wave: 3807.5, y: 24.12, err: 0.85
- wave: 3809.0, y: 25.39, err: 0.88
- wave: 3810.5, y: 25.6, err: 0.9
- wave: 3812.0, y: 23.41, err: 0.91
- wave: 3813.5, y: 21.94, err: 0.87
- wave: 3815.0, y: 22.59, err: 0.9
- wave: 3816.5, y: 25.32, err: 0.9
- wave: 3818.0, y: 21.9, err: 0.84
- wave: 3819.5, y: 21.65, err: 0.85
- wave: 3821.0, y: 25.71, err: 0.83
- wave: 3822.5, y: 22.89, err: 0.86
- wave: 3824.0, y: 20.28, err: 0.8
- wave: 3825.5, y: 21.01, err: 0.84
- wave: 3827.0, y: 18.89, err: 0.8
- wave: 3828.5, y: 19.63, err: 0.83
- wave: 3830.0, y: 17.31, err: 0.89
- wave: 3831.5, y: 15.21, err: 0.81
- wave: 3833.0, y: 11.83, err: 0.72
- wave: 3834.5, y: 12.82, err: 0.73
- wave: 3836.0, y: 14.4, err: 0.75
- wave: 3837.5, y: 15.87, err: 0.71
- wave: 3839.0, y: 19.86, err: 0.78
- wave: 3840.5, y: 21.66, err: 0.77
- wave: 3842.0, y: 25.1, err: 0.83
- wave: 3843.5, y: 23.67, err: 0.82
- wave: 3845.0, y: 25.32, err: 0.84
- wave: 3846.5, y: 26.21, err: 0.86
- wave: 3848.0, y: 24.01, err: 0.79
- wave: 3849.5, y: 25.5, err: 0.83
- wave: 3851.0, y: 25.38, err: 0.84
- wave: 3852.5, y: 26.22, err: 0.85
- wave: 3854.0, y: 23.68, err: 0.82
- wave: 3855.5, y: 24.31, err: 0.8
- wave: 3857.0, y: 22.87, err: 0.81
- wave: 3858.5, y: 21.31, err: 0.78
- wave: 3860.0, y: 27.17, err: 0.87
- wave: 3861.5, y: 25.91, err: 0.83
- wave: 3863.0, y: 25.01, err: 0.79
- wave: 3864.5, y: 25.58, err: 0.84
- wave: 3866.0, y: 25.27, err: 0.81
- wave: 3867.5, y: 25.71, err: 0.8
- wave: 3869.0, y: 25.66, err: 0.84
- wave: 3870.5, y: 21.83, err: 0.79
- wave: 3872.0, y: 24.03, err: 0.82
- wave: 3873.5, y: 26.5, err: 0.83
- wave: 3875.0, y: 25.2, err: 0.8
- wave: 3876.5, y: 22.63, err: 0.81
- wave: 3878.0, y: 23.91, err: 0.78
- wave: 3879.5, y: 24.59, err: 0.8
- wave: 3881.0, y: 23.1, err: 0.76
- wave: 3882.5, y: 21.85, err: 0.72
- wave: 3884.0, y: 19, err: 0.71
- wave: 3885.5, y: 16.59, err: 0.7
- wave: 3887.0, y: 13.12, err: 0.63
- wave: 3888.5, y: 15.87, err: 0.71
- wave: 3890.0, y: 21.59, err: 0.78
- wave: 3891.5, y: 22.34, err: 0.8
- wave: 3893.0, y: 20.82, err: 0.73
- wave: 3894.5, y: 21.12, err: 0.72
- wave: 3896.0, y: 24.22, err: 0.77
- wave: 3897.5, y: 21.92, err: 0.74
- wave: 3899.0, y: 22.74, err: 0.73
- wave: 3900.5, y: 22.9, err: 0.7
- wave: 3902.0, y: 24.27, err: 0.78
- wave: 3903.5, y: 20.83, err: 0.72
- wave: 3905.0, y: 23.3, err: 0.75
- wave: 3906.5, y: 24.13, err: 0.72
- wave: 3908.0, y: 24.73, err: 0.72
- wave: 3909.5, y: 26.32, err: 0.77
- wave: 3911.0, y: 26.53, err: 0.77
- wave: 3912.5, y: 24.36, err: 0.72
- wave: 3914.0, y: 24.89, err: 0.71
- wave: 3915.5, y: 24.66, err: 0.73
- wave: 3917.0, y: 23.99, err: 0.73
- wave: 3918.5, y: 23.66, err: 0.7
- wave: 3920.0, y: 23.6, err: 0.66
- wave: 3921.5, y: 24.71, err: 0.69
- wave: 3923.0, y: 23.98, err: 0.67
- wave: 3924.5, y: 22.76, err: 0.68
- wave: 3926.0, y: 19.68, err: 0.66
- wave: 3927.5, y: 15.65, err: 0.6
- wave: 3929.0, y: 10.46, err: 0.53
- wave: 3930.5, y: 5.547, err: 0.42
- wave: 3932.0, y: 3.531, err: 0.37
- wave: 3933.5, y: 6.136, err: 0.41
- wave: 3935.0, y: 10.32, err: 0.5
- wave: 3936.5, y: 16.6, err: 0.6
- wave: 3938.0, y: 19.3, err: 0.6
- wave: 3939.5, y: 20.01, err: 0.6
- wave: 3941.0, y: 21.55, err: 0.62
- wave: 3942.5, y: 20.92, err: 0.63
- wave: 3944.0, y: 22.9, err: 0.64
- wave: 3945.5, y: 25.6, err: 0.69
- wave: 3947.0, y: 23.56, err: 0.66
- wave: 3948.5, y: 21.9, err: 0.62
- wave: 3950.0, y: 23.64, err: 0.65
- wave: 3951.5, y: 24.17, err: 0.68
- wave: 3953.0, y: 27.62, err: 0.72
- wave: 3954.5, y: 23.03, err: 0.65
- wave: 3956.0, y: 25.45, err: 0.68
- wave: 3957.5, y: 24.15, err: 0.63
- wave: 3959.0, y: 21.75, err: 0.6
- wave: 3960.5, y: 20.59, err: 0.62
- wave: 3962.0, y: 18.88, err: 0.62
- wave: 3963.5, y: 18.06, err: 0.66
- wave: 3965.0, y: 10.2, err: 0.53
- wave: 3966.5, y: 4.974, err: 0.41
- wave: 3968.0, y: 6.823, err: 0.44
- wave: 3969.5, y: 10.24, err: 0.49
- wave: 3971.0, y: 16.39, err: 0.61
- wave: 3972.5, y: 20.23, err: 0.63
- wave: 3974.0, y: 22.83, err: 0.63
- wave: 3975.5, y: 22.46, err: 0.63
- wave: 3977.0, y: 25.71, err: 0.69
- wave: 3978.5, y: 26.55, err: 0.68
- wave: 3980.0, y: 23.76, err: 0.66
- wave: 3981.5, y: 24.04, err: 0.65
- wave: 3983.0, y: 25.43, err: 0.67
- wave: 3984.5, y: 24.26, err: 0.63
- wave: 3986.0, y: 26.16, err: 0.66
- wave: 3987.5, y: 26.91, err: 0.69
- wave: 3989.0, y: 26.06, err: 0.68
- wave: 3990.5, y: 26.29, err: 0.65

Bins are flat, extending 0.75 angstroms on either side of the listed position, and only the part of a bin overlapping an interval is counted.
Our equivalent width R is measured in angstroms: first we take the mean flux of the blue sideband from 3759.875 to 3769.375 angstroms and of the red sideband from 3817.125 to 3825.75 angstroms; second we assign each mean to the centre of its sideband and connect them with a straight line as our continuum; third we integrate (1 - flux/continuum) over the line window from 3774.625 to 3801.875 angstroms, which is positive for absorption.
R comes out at -1.0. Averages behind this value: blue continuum 20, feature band 21.7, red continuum 22.4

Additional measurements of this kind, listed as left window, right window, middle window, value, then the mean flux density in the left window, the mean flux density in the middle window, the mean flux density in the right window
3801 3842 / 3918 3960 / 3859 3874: -3.5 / 20.9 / 25.2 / 19.7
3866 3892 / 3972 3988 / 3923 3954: 6.9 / 22.1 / 18.3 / 24.4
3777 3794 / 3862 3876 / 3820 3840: 4.9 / 23.3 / 18.2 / 25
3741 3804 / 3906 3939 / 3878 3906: -2.3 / 20.8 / 21.2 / 19.3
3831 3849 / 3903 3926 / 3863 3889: -0.9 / 19.8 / 22.5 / 24.1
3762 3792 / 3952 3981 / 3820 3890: -3.2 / 22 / 21.9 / 19.5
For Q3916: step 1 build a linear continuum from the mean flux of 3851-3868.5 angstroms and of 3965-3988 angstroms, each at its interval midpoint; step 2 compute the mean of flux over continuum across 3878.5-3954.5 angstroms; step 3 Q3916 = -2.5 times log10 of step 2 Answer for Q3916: 0.086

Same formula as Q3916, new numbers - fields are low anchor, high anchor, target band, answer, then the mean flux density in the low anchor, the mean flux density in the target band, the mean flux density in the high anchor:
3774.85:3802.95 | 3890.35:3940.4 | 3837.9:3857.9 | -0.14 mag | 21.8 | 24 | 20.3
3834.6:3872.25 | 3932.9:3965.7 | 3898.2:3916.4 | -0.11 mag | 23.5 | 24.1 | 20.4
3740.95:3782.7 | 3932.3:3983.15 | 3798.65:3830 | -0.10 mag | 20.8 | 22.6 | 19.7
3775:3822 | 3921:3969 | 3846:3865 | -0.19 mag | 22.5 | 24.8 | 18.2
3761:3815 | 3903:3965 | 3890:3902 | -0.07 mag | 21.7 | 22.4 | 20.7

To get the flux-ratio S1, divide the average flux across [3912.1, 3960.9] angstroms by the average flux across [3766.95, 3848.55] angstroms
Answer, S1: 1.0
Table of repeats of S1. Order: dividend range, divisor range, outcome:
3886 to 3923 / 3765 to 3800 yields 1.09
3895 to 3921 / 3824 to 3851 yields 1.19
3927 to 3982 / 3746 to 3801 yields 0.89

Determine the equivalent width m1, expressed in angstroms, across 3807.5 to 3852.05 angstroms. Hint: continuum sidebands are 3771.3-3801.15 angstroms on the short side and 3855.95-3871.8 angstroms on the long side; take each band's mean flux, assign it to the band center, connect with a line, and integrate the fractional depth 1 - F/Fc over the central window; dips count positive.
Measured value 3.5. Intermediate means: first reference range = 21.6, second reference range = 24.6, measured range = 21.5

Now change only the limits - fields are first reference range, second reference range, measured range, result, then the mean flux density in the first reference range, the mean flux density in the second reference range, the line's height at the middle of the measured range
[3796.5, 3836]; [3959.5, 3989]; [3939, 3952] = -1.7 angstroms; 20.9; 19.9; 20.1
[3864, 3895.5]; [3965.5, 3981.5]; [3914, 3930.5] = -0.3 angstroms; 22.2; 18.2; 20.4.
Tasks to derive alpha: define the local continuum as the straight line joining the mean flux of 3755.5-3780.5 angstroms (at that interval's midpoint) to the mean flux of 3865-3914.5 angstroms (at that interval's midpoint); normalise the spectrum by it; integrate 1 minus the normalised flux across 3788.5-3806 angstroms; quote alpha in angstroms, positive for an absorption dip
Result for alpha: 0.9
